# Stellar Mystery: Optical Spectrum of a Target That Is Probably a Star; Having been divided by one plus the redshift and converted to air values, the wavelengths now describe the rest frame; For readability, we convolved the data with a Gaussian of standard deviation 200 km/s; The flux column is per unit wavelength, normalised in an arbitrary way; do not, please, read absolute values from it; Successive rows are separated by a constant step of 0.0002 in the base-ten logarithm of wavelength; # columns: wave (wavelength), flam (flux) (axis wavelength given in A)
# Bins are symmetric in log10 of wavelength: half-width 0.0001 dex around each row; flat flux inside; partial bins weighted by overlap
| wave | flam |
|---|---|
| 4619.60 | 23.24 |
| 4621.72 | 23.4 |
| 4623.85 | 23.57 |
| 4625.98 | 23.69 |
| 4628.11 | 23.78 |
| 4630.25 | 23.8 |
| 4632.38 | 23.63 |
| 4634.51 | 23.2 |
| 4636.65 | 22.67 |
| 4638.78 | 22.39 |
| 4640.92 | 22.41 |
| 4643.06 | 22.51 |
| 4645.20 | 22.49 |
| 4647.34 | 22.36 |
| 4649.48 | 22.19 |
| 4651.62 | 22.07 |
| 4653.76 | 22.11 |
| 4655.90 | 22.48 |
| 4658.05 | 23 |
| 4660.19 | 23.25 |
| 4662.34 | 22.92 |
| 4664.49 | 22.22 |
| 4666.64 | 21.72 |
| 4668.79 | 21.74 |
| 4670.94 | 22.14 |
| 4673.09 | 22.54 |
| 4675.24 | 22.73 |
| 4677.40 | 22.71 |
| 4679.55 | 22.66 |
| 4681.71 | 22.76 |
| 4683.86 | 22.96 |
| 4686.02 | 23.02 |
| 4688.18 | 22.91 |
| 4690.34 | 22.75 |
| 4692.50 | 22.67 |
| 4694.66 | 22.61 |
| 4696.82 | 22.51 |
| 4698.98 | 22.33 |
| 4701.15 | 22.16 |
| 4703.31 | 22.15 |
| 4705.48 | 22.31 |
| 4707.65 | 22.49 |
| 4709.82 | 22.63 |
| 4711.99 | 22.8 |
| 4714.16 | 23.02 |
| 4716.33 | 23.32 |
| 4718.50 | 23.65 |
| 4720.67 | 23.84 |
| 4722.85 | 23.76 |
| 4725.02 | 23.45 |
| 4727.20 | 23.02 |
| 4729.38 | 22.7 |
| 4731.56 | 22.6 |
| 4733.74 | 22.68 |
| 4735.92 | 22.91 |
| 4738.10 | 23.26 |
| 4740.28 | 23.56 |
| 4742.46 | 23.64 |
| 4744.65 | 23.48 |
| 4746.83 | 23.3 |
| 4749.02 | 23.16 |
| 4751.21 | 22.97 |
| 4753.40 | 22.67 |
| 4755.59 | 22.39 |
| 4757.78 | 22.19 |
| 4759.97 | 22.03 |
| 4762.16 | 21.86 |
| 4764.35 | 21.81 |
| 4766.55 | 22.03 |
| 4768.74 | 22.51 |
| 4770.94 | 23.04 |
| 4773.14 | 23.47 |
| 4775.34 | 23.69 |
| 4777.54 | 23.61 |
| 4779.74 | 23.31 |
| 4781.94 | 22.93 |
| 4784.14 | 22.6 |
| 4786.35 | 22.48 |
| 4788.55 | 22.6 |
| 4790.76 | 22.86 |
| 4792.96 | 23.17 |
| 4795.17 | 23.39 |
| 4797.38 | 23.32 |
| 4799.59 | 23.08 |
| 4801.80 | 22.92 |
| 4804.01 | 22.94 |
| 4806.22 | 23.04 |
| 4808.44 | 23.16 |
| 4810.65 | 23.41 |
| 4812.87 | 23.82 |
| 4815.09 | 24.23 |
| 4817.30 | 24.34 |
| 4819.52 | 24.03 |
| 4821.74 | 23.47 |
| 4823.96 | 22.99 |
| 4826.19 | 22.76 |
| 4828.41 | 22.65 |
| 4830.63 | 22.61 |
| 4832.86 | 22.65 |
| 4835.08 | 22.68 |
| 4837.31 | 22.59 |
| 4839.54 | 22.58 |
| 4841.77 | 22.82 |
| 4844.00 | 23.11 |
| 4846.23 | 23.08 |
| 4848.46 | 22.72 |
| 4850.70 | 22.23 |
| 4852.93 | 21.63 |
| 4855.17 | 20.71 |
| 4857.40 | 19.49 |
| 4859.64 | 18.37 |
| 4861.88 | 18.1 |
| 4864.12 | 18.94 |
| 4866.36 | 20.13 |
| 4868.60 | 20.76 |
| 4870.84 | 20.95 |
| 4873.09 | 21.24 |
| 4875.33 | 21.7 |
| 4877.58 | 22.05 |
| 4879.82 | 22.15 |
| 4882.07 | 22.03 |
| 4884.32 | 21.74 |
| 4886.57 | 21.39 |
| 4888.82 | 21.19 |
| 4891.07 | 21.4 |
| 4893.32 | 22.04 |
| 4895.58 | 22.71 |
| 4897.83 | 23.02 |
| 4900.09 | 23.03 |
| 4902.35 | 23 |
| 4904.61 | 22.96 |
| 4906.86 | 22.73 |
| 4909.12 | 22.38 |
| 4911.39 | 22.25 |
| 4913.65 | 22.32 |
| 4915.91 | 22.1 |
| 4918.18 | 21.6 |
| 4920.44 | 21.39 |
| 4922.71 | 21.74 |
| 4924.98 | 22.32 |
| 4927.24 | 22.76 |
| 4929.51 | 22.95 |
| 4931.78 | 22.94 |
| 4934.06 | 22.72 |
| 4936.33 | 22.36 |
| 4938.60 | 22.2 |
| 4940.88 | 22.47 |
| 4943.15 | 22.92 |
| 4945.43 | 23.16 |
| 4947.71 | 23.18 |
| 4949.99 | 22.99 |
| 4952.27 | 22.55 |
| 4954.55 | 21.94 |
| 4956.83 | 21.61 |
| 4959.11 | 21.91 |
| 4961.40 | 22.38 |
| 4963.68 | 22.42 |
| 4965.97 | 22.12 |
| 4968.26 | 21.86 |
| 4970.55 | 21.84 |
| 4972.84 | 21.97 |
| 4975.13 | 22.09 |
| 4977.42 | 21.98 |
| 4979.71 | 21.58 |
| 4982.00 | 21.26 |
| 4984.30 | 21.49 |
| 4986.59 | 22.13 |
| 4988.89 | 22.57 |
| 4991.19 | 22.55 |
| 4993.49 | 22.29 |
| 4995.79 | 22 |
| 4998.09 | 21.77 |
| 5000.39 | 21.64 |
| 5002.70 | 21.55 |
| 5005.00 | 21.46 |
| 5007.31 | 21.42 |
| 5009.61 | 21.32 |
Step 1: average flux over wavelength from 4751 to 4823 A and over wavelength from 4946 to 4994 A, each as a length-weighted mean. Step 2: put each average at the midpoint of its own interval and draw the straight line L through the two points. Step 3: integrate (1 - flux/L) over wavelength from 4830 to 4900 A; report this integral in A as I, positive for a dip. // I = 3.3 A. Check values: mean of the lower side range 23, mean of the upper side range 22.1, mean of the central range 21.6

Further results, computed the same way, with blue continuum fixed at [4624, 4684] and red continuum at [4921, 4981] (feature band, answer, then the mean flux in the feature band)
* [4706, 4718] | -0.13 A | 22.9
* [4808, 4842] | -1.06 A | 23.2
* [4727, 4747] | -0.46 A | 23.1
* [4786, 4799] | -0.28 A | 23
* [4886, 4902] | 0.16 A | 22.2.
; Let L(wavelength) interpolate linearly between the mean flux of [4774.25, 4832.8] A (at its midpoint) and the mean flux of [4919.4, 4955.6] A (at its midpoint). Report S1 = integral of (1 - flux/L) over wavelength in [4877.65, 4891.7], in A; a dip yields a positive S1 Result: 0.7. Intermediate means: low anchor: 23.2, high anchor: 22.5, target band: 21.7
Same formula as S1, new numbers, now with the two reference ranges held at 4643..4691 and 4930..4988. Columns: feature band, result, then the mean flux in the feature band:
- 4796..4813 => -0.6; 23.2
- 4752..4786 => -0.4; 22.7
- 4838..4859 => 0.4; 22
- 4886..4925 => 0.2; 22.2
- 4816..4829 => -0.6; 23.4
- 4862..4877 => 1.2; 20.5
